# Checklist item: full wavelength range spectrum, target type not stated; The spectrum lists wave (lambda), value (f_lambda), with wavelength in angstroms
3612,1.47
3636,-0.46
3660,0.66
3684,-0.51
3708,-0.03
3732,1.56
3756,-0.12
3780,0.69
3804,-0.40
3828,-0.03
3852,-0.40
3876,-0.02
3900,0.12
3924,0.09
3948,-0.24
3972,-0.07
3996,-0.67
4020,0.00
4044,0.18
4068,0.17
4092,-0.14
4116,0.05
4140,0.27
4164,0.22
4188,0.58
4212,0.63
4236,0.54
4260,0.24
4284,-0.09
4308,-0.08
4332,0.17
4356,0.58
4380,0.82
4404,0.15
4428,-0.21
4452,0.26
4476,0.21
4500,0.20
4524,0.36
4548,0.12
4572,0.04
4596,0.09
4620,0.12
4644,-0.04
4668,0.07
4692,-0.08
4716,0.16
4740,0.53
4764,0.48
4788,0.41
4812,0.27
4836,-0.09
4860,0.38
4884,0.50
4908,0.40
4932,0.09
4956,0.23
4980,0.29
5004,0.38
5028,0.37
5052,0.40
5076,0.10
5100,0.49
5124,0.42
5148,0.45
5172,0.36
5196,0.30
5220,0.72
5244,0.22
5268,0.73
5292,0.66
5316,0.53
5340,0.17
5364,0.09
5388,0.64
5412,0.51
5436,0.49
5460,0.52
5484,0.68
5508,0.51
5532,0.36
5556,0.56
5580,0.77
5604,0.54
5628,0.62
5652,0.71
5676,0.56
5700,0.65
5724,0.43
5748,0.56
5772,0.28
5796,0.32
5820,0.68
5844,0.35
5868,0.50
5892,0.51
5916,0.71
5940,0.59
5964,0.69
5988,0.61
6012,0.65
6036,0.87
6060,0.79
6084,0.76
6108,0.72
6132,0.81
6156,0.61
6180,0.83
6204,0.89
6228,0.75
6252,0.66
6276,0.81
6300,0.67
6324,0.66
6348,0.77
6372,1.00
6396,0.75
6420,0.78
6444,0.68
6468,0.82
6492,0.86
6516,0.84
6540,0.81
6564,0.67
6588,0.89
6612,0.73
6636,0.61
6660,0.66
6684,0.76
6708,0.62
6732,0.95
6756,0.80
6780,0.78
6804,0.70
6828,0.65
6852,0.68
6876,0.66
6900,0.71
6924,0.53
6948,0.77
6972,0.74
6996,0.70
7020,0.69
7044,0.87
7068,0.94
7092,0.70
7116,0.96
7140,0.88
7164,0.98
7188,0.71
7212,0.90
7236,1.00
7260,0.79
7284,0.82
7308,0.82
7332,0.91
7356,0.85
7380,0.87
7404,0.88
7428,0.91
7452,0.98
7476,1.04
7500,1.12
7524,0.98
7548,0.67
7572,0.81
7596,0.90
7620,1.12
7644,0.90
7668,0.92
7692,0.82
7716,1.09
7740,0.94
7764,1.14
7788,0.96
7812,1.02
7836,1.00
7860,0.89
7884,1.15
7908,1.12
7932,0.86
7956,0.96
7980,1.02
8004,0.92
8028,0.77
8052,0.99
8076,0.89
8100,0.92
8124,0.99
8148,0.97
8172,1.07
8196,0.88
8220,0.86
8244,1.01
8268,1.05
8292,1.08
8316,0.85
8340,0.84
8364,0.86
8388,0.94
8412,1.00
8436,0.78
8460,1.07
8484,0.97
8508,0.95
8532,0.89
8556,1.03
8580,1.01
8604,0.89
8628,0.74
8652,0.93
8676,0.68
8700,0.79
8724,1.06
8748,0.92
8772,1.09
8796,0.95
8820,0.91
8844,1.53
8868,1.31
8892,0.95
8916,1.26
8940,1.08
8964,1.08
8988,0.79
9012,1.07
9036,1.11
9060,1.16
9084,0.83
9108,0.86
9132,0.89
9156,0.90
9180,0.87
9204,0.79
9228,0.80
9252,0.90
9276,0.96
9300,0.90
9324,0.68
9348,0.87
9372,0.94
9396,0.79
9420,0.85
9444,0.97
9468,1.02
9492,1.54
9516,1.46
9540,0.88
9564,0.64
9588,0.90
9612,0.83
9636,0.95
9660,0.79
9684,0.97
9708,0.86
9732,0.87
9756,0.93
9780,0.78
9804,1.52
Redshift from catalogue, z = 0.35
